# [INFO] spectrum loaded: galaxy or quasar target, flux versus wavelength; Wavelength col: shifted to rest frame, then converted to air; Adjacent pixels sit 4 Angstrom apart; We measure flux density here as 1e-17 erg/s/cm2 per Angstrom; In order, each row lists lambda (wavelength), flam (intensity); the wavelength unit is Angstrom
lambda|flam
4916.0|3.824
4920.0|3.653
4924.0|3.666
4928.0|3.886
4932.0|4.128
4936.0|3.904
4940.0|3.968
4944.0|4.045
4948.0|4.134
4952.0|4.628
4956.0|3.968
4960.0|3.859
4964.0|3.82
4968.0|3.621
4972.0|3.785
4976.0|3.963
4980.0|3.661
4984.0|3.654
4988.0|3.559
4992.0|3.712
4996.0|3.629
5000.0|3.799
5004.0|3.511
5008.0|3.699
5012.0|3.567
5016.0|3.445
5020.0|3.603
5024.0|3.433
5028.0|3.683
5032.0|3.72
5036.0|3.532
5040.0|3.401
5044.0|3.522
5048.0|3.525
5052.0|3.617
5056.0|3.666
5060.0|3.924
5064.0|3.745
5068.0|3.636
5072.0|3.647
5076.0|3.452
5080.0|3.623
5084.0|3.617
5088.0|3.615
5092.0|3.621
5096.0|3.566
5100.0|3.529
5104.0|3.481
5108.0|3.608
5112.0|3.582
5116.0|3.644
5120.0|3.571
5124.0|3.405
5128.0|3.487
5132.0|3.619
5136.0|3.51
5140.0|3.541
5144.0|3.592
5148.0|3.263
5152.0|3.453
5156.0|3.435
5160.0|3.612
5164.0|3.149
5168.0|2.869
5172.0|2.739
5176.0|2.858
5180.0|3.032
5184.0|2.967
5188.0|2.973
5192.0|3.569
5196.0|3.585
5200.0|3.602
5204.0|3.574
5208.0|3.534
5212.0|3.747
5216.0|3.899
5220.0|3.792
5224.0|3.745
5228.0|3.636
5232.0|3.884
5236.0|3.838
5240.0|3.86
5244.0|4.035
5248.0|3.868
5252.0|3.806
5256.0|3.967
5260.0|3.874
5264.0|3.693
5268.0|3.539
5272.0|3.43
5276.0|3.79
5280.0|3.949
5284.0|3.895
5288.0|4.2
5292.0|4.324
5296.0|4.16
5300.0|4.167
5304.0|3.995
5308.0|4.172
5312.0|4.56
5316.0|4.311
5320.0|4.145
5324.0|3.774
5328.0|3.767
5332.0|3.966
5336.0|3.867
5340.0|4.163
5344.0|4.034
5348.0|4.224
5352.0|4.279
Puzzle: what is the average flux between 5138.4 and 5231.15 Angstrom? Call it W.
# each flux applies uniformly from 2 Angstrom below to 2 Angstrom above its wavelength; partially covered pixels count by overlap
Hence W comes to 3.4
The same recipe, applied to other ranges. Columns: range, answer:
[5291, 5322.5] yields 4.22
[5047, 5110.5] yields 3.62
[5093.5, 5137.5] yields 3.55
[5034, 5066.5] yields 3.62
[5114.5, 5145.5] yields 3.54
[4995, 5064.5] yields 3.61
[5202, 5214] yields 3.62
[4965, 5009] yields 3.69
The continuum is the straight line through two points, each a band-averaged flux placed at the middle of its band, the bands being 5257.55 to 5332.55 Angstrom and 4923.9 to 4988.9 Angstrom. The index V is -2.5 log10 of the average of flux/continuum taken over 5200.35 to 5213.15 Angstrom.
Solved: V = 0.10 mag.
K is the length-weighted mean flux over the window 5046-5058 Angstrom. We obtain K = 3.6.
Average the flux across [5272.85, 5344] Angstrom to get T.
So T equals 4.06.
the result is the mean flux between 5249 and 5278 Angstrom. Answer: 3.73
